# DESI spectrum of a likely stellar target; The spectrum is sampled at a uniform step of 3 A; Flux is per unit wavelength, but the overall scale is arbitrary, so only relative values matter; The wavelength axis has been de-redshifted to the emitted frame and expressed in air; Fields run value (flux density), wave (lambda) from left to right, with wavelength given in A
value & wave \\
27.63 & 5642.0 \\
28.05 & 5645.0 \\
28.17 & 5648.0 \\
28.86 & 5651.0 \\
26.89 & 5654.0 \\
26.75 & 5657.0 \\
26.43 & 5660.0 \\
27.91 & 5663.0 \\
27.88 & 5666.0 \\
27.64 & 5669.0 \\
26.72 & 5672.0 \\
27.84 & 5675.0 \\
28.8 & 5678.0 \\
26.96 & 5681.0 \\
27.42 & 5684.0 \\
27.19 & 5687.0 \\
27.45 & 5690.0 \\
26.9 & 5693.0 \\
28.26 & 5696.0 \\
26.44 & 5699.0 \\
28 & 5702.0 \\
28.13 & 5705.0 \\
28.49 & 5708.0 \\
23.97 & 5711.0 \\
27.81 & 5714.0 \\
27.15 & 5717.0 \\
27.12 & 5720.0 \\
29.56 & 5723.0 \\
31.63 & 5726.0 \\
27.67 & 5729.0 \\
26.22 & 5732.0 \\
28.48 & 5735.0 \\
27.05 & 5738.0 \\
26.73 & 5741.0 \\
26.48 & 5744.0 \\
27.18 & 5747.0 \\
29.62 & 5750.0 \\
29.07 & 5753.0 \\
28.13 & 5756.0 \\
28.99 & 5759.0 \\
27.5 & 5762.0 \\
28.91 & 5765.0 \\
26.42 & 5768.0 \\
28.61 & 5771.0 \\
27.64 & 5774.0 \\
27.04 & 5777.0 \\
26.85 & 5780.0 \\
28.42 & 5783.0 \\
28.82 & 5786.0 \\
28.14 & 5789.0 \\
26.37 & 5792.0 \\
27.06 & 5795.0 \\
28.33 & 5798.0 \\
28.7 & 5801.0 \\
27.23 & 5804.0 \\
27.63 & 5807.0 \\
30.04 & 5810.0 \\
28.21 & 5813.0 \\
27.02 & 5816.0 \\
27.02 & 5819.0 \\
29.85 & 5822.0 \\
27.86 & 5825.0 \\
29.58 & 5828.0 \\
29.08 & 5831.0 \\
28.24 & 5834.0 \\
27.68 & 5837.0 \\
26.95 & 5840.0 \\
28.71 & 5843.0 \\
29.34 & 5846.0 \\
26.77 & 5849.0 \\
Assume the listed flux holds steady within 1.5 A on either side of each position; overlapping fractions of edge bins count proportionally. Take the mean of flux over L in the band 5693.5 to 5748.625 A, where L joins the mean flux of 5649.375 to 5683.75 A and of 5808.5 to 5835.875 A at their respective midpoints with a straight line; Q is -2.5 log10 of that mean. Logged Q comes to 0.012 mag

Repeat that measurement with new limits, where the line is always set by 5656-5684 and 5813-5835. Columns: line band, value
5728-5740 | 0.020 mag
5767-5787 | 0.016 mag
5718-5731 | -0.040 mag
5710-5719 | 0.049 mag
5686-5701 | 0.012 mag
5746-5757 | -0.025 mag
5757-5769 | -0.001 mag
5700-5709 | -0.017 mag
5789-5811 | 0.014 mag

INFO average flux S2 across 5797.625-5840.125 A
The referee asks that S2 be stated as 28.3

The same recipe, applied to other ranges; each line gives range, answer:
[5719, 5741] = 28.2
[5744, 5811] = 28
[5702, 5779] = 27.8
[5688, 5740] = 27.7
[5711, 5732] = 28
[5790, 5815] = 27.9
